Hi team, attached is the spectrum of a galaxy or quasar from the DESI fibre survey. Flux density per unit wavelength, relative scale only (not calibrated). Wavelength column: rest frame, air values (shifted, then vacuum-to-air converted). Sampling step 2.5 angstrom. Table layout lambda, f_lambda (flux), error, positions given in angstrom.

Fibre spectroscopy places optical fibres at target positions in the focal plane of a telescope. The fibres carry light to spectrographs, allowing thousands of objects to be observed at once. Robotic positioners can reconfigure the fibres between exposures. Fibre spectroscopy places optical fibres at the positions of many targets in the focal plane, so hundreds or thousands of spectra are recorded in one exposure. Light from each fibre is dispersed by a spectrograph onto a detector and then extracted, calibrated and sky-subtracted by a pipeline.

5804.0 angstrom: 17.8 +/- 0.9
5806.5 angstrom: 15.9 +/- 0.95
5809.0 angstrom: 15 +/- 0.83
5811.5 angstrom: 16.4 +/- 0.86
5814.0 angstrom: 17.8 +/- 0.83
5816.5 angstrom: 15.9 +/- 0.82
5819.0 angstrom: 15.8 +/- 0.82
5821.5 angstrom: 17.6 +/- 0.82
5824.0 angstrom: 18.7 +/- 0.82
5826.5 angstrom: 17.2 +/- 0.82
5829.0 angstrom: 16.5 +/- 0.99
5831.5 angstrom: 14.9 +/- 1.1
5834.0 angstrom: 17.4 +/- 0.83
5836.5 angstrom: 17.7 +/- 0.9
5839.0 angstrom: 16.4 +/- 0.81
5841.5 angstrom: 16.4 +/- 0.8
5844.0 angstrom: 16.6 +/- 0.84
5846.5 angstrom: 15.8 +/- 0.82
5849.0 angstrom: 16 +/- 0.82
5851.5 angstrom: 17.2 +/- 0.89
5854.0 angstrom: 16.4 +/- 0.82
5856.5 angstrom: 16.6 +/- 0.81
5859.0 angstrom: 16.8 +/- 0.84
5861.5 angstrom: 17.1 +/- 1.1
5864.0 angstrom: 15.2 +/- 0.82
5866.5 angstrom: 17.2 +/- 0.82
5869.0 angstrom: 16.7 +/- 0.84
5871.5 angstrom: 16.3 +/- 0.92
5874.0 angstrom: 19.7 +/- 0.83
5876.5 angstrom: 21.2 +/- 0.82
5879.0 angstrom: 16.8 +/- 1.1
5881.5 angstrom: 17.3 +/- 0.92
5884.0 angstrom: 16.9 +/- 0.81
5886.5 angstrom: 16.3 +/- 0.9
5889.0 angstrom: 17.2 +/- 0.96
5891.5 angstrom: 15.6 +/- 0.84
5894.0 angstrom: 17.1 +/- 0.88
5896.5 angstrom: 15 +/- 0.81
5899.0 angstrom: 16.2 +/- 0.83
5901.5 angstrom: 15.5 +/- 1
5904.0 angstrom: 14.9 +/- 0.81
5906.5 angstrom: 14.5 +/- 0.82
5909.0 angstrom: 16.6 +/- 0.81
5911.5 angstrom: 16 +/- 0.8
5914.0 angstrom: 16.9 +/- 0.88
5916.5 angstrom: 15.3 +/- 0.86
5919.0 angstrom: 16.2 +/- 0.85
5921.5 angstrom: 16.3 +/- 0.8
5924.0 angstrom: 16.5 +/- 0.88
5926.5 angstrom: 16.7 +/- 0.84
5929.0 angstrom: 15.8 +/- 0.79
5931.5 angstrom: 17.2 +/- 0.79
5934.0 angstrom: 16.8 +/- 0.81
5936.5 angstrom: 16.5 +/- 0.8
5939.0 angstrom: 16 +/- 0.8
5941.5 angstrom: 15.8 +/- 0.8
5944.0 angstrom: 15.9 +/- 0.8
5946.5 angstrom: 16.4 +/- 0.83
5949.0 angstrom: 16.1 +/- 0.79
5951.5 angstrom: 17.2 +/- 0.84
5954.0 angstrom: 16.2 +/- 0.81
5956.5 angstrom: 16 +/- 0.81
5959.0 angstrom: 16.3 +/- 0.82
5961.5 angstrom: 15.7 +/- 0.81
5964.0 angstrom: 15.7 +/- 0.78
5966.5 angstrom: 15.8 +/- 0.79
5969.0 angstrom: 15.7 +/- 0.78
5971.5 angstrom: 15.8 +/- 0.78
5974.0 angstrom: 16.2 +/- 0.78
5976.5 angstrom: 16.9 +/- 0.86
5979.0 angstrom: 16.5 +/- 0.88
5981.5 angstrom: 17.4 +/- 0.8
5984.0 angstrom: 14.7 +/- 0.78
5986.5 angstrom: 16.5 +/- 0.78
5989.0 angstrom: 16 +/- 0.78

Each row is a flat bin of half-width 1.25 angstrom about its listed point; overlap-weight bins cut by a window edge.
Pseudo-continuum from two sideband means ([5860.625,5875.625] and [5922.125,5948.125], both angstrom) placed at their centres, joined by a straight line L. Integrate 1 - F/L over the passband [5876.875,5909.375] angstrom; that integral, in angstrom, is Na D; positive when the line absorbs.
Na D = 1.1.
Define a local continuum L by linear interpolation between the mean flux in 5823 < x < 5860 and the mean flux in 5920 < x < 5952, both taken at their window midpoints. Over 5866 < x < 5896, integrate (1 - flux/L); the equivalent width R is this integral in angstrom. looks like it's -1.34 angstrom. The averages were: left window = 16.7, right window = 16.4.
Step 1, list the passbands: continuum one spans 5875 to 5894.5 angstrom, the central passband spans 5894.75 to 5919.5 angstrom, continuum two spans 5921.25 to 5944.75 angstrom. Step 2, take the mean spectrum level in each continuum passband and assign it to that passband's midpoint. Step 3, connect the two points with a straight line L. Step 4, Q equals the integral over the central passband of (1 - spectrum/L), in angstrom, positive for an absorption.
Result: 1.7 angstrom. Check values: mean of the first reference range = 17.3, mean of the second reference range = 16.4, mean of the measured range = 15.7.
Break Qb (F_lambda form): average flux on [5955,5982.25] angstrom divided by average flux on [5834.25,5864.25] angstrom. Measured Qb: 0.97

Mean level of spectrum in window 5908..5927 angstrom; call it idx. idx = 16.3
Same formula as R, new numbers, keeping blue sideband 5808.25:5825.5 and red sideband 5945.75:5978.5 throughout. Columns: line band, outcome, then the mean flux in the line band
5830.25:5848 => 0.3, 16.5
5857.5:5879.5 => -1.2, 17.5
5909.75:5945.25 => 0.1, 16.3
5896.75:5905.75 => 0.6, 15.4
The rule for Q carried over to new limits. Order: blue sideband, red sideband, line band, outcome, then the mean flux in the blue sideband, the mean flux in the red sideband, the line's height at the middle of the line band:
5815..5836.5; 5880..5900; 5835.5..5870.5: 0.2 angstrom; 16.8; 16.5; 16.7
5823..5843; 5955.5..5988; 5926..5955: -0.2 angstrom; 16.9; 16.1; 16.3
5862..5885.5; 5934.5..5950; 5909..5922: 0.4 angstrom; 17.5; 16.1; 16.7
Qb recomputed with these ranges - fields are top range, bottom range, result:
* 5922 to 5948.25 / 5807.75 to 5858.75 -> 0.98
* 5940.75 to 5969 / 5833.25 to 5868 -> 0.97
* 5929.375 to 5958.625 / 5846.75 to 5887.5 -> 0.96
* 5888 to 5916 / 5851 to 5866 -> 0.96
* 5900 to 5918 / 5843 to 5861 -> 0.95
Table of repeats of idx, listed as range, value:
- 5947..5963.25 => 16.2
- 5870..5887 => 17.8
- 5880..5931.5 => 16.2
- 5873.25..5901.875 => 17.1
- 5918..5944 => 16.4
